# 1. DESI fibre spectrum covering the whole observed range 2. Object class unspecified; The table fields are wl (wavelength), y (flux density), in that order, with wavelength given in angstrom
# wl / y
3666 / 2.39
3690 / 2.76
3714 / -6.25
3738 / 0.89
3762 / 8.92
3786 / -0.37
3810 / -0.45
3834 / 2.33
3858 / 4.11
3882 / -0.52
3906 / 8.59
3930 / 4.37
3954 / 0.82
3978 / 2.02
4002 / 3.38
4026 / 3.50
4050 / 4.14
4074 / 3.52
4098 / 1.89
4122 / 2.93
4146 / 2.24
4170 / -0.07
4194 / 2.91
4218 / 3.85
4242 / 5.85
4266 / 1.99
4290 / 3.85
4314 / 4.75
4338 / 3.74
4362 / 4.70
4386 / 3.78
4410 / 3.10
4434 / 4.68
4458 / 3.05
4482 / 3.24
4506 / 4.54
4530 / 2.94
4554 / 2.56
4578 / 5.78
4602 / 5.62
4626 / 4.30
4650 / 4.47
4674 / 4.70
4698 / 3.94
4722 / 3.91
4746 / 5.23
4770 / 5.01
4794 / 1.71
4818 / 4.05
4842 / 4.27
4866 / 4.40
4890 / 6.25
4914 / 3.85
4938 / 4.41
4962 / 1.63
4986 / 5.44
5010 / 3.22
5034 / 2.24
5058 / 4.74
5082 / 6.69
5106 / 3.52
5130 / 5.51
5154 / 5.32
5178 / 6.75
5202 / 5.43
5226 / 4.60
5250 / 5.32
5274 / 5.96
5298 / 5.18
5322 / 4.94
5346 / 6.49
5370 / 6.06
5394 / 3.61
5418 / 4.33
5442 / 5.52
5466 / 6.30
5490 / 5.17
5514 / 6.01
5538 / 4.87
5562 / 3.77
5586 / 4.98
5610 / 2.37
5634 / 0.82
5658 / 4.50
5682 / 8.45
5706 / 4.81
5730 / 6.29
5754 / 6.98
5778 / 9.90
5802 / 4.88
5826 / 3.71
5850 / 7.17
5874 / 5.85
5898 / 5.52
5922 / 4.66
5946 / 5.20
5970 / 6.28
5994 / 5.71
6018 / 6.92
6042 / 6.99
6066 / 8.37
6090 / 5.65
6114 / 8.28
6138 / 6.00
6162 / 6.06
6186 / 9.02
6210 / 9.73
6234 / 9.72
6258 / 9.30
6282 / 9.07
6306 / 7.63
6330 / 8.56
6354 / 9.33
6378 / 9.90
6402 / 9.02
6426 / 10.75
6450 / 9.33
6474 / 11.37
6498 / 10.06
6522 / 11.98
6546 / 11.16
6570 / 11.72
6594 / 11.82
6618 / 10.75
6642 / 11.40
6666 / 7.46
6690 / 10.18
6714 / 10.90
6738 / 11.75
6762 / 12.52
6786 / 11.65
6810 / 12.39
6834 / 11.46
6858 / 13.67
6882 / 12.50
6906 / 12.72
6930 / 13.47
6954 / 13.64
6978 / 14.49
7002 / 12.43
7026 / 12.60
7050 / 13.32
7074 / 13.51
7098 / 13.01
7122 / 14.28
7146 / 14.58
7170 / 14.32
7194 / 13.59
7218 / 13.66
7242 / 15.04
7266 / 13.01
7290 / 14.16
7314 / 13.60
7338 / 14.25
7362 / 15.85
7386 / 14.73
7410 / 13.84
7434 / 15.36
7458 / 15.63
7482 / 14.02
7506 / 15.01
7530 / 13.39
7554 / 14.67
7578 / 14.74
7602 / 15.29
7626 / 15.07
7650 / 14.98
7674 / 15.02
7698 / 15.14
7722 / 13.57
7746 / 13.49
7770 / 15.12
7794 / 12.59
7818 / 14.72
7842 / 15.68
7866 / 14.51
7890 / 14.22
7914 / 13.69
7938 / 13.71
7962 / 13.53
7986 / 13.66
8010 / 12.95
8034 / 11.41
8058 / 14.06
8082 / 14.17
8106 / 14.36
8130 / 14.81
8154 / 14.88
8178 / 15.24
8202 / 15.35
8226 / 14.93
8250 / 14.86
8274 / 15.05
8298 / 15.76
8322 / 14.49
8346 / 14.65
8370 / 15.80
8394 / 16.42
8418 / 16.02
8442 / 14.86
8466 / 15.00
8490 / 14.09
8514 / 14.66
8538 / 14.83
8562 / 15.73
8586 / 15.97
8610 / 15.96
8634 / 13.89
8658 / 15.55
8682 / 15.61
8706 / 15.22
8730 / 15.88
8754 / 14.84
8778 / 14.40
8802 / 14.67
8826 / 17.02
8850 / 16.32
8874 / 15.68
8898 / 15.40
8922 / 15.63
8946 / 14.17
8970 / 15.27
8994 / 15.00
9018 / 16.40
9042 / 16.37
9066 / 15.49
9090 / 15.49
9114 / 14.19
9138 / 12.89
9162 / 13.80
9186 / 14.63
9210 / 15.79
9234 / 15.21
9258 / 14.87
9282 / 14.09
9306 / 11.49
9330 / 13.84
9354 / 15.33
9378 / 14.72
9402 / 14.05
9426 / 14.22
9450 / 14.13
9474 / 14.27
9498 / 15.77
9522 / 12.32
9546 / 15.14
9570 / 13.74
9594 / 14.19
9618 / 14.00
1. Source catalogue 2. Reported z 0.55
